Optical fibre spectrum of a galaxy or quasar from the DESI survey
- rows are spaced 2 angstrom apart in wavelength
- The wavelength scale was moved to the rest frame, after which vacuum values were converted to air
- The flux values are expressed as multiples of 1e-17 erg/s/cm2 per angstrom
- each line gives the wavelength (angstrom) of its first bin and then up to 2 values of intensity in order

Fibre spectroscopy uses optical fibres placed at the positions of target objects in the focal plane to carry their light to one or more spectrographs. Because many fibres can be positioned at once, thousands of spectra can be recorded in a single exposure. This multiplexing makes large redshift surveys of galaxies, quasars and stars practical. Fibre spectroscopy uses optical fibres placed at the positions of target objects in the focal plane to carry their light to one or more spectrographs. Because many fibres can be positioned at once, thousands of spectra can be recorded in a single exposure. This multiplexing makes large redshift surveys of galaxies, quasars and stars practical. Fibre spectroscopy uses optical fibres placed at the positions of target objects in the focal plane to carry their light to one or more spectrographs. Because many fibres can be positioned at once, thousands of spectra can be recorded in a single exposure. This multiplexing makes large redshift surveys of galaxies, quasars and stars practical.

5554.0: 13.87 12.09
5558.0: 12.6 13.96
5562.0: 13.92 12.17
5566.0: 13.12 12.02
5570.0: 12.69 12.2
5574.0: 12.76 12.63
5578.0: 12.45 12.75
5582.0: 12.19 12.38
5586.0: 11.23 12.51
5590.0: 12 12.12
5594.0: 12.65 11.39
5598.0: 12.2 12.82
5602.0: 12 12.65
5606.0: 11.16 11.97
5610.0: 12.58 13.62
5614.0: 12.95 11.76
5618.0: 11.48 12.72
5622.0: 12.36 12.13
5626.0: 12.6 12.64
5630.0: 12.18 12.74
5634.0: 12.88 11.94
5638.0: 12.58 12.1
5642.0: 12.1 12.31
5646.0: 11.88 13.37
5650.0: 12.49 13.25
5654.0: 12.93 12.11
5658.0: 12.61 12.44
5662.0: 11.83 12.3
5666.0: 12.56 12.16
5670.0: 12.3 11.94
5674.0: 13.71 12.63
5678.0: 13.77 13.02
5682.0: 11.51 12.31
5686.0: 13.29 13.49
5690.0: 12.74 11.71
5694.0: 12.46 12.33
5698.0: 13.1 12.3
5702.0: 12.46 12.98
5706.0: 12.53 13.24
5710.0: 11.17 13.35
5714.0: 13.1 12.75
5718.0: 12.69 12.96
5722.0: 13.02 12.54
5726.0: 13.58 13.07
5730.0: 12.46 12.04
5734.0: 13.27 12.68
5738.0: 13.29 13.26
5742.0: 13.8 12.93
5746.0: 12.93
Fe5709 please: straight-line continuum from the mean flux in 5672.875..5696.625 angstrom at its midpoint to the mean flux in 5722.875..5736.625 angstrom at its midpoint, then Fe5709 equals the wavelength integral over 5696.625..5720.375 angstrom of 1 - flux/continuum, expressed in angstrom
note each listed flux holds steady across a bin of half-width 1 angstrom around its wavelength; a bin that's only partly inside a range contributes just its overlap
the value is 0.1 angstrom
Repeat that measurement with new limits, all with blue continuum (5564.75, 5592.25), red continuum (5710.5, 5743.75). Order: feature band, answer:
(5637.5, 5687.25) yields 0.6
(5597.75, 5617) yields 0.2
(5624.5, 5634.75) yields 0.0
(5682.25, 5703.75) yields 0.4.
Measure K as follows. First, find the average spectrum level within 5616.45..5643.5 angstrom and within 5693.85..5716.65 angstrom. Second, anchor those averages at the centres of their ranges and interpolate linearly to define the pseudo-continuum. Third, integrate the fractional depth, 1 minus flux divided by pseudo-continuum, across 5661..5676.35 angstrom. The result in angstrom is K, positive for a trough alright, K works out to 0.1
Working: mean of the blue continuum 12.3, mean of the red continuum 12.7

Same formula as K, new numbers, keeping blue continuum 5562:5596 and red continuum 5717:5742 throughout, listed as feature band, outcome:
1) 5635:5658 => 0.3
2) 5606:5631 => 0.3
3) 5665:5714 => 0.6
